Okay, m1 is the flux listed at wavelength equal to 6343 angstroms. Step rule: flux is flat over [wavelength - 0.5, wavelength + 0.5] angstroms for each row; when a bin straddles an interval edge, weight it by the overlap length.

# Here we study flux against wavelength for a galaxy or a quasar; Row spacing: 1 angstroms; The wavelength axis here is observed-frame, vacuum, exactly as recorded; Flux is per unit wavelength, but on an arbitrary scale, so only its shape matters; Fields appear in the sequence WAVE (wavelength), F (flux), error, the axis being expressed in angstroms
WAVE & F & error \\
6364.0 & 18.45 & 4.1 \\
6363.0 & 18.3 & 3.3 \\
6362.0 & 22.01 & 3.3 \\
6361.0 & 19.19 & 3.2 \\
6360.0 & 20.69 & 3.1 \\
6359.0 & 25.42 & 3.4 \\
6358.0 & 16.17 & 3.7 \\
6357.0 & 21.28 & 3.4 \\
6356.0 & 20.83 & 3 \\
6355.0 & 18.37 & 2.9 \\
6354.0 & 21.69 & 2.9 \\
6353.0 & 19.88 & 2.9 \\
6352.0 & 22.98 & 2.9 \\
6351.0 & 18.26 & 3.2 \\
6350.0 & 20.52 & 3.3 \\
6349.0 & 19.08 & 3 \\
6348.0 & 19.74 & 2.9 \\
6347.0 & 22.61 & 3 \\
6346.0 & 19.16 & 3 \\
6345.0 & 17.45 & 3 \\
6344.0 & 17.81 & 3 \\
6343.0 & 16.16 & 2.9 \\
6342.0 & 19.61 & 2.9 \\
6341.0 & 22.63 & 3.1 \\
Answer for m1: 16.16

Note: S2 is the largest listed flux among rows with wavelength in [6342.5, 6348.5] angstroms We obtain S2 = 22.61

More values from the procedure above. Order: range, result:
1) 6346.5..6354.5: 22.98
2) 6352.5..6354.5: 21.69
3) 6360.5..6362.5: 22.01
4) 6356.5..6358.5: 21.28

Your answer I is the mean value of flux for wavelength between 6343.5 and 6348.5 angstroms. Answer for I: 19.4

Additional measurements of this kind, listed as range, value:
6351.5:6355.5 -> 20.7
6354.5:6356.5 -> 19.6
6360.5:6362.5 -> 20.6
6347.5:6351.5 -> 19.4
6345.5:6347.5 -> 20.9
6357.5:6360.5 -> 20.8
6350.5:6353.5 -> 20.4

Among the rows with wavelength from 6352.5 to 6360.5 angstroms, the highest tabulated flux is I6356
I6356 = 25.42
